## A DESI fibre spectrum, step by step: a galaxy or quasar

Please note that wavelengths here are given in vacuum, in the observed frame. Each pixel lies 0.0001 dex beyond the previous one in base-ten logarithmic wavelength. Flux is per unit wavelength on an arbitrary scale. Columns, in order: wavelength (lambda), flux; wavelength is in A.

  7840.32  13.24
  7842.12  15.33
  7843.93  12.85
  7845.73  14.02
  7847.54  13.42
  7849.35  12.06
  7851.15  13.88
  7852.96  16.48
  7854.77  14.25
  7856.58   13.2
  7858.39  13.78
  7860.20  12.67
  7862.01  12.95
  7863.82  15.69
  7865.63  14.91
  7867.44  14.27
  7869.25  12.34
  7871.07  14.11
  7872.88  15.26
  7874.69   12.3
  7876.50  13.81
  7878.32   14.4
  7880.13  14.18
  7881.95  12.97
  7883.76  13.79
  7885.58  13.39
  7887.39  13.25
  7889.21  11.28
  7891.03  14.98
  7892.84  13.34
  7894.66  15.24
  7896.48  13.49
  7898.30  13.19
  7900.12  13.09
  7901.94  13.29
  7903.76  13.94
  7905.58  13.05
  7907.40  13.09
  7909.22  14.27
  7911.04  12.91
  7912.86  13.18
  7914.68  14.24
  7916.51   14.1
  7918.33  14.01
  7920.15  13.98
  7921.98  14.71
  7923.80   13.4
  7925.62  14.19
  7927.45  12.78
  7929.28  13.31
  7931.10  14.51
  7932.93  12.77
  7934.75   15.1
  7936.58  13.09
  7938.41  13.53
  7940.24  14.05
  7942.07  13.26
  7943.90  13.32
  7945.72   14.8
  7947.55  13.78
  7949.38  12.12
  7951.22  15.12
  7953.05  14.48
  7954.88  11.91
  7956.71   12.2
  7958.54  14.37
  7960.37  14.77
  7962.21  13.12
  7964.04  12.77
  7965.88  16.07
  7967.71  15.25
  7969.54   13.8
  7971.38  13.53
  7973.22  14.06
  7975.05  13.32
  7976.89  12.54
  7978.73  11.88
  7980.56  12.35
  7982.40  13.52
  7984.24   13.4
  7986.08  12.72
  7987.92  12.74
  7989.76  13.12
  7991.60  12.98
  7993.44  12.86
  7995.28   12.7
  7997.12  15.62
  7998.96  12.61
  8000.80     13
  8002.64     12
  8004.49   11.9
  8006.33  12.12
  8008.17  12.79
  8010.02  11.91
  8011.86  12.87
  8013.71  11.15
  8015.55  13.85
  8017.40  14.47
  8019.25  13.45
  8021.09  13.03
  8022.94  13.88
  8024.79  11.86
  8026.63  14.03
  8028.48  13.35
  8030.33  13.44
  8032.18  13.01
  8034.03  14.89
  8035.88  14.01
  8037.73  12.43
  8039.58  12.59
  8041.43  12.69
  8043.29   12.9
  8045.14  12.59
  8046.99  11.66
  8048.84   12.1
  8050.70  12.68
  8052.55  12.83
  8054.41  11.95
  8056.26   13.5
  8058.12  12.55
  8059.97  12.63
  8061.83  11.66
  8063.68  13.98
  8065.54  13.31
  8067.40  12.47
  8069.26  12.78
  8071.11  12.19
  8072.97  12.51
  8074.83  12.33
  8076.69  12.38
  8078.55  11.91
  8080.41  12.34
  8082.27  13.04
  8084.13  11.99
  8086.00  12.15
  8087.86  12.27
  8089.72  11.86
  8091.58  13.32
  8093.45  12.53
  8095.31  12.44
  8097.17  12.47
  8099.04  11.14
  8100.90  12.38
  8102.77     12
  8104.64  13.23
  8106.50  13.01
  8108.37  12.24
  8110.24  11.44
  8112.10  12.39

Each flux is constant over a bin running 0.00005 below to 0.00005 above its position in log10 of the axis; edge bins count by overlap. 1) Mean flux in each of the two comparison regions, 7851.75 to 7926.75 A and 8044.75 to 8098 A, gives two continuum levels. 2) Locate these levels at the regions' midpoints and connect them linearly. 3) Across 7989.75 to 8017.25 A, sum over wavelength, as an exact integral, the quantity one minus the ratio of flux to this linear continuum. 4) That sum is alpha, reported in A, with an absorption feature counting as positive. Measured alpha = 0.37 A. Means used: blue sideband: 13.8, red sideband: 12.5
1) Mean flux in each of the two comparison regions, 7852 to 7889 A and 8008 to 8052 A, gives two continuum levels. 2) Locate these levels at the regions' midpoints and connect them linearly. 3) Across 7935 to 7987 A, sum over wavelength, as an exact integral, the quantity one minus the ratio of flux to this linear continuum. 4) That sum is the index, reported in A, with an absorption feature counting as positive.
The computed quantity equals -0.8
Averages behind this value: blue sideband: 13.8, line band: 13.6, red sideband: 13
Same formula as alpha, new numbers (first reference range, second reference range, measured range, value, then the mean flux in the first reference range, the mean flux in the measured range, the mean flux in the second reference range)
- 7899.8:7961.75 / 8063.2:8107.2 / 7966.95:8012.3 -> 0.7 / 13.7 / 13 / 12.5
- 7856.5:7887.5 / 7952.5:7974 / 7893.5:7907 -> 0.2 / 13.8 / 13.6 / 13.8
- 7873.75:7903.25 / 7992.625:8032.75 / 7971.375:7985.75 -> 0.1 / 13.5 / 13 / 13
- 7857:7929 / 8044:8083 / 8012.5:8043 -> -1.1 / 13.7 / 13.2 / 12.5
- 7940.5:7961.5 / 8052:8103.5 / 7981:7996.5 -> 0.3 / 13.7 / 13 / 12.5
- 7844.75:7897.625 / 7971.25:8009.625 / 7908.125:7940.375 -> -0.9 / 13.8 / 13.8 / 12.9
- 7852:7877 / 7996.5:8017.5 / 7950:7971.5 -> -1.3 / 14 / 13.9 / 12.8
